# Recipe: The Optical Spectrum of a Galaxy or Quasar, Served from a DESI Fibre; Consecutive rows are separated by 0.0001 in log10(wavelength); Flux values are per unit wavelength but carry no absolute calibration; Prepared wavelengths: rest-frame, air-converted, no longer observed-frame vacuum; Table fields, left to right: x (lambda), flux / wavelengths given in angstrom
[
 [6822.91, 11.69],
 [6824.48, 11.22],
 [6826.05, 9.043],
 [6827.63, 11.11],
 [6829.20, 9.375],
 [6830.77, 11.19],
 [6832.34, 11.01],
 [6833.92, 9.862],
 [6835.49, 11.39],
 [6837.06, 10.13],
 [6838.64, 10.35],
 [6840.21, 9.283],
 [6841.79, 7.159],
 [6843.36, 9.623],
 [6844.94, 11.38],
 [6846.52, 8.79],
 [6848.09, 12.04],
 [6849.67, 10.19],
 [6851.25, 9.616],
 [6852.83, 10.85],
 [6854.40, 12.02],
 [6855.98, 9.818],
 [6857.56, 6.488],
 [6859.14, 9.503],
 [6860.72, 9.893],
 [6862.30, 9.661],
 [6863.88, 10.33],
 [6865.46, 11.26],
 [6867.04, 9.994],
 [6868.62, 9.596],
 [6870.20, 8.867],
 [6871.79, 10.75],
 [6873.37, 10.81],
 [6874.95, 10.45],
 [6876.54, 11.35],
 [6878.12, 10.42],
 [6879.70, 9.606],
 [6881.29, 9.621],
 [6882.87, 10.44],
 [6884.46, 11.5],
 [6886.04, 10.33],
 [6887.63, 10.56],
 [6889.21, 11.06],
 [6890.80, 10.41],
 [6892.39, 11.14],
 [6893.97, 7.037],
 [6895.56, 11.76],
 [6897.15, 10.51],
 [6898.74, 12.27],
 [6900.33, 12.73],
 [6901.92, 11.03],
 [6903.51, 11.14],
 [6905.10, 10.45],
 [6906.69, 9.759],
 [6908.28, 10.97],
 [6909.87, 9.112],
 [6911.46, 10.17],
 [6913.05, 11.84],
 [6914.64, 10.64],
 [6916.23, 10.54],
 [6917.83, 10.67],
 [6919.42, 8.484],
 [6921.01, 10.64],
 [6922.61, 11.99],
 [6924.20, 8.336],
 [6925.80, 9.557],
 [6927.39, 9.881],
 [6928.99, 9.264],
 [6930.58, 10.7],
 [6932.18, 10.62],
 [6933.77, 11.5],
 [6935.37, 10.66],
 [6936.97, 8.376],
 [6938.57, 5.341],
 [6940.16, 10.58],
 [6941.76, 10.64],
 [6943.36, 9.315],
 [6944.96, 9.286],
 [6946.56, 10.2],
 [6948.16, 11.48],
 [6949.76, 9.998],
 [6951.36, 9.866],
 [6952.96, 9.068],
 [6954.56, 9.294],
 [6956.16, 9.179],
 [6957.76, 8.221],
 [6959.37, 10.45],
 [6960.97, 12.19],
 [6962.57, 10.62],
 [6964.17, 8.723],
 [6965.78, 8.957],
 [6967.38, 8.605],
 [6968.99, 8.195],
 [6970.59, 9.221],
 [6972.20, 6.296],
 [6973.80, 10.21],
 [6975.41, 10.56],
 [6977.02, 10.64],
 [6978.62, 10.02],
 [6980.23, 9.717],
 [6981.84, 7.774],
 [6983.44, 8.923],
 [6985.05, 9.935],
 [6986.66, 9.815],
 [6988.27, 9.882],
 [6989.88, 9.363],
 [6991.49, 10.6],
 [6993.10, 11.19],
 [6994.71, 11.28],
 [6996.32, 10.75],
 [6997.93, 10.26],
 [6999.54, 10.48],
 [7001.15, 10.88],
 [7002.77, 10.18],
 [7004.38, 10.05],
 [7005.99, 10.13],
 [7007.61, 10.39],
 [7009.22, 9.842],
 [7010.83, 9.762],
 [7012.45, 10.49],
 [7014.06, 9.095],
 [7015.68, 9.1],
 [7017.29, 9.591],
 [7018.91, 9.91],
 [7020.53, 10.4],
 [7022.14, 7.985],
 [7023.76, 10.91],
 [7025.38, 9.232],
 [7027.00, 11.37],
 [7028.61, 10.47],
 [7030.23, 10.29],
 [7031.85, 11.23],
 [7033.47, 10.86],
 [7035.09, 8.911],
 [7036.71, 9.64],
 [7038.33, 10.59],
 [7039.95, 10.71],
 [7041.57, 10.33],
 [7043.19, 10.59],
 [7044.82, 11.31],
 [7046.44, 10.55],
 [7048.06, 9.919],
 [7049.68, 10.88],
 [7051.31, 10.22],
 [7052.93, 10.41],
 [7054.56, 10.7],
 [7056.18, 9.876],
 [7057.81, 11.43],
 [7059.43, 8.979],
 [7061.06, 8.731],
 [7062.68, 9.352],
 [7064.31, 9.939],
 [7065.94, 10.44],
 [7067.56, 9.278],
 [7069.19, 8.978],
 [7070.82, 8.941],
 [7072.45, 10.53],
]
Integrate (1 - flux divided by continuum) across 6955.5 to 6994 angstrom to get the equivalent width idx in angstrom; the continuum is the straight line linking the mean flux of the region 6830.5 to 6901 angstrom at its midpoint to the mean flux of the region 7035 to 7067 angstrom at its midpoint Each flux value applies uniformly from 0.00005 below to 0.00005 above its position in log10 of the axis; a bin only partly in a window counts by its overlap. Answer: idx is 2.5 angstrom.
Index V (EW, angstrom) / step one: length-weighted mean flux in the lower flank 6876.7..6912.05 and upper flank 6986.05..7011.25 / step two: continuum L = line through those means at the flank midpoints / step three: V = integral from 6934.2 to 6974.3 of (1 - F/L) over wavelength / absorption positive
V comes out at 3.89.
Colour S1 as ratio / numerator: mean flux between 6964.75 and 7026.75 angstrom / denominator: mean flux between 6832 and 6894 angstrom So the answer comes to 1.0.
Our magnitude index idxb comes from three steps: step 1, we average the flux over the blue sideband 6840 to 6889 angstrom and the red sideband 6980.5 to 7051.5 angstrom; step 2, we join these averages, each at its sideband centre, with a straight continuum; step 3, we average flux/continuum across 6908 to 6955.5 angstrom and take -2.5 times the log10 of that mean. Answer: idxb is 0.02 mag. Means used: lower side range 10.1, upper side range 10.1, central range 9.95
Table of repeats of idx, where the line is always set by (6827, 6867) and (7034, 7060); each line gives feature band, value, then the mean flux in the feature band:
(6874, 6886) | -0.4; 10.5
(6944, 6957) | 0.5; 9.79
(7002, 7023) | 1.1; 9.77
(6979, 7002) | 0.5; 10.1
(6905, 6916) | -0.3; 10.4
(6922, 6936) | -0.1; 10.3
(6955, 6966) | 0.5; 9.79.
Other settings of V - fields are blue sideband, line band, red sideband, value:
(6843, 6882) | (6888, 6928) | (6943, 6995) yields -2.3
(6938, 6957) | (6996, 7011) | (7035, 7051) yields -0.3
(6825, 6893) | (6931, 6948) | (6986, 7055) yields 0.8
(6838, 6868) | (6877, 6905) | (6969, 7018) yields -2.2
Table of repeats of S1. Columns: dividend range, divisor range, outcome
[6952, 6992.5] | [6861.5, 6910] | 0.90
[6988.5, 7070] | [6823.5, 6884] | 1.00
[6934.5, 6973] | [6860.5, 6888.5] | 0.91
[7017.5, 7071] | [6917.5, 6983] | 1.05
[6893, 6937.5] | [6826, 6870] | 1.04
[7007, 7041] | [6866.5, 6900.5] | 0.96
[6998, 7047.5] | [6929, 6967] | 1.04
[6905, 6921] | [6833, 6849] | 1.03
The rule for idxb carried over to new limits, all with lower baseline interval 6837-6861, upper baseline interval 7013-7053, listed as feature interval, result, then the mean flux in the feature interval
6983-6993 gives 0.02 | 9.88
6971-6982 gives 0.07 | 9.4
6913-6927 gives -0.03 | 10.2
